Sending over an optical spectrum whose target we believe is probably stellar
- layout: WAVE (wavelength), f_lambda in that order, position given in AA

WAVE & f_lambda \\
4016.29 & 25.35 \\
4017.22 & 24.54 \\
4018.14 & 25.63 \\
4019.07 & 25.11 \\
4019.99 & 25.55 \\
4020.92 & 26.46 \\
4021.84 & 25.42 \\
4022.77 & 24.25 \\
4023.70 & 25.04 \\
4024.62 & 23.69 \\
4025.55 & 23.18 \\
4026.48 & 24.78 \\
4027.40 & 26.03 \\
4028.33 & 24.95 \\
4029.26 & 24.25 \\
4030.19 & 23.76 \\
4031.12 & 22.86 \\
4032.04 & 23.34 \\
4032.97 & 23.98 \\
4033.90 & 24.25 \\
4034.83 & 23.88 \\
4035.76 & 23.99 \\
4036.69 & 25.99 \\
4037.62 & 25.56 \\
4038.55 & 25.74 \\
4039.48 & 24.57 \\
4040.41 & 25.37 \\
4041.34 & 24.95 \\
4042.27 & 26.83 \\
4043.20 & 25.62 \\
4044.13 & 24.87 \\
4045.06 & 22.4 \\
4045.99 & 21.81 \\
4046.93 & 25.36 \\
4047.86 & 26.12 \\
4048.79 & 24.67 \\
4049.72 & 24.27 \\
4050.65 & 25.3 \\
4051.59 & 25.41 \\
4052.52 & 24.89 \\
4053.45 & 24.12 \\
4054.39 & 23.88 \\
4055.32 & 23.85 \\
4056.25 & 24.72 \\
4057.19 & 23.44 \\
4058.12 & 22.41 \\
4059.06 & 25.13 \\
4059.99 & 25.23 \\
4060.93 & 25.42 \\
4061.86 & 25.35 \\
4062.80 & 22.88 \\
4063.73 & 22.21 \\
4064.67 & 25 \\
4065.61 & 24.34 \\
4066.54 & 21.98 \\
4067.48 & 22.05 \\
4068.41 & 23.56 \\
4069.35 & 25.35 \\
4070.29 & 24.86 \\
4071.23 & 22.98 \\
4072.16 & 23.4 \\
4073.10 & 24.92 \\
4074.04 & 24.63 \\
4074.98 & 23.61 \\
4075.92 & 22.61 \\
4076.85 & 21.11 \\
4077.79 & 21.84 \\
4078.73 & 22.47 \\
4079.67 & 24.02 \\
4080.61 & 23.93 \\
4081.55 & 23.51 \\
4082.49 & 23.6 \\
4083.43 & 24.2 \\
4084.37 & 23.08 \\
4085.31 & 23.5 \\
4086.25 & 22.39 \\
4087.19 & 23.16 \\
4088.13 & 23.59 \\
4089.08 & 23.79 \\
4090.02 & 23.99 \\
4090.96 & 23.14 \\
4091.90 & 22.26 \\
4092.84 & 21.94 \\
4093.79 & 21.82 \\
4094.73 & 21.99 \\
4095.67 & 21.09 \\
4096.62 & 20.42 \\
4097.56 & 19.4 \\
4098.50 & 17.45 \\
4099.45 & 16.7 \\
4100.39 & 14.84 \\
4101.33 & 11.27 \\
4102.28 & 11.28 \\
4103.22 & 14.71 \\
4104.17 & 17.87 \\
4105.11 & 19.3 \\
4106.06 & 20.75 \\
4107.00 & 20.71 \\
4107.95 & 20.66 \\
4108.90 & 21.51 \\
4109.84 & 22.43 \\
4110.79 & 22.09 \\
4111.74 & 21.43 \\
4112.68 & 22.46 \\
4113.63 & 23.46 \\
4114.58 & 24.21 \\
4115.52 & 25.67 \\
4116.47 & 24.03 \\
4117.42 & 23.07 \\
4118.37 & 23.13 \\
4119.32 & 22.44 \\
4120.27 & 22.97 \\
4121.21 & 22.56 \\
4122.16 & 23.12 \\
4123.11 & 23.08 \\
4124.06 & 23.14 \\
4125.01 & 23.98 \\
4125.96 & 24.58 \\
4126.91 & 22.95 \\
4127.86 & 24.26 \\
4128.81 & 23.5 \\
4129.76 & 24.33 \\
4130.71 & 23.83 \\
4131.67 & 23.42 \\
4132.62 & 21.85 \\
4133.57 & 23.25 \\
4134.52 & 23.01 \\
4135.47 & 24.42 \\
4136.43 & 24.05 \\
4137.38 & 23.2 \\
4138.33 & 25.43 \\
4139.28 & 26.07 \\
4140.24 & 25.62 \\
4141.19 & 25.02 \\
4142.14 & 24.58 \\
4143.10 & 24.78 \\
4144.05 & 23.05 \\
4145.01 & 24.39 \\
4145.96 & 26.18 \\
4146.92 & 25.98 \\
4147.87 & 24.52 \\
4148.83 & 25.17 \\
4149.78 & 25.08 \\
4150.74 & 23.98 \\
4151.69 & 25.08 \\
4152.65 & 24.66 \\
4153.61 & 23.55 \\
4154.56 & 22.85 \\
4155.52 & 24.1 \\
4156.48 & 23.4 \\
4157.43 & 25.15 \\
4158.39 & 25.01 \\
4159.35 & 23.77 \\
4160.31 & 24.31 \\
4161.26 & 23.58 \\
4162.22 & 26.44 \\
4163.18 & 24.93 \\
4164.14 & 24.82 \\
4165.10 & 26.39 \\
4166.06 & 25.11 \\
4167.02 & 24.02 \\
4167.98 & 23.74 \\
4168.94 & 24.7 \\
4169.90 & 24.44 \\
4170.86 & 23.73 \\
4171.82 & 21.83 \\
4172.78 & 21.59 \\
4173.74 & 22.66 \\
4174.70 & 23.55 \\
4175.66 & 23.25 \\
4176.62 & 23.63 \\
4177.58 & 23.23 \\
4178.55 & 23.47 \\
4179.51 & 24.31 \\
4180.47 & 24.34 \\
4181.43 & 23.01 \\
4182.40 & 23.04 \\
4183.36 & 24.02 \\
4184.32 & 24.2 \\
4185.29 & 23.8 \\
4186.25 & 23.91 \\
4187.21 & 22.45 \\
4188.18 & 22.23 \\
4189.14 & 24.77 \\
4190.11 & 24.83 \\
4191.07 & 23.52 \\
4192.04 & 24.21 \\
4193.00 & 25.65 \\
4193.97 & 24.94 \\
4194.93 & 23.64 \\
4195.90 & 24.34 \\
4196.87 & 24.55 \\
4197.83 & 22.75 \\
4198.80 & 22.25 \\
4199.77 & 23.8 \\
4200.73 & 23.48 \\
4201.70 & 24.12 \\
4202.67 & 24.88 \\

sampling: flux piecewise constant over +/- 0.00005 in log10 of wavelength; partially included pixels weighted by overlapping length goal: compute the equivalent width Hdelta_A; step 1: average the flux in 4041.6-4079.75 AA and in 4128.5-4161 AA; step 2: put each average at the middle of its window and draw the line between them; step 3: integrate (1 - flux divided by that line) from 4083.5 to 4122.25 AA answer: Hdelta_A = 4.9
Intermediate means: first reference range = 24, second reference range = 24.3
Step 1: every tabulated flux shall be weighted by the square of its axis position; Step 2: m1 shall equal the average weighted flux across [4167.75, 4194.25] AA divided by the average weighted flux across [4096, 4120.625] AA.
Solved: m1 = 1.2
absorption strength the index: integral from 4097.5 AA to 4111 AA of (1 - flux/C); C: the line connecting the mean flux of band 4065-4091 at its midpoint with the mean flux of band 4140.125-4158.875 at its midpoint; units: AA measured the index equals 3.3 AA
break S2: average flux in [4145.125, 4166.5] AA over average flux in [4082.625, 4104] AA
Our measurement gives 1.22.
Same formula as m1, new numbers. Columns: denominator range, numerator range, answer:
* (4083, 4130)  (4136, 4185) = 1.15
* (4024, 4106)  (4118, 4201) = 1.09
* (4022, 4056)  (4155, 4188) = 1.04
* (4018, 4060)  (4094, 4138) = 0.91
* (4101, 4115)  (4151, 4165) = 1.27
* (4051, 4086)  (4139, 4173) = 1.08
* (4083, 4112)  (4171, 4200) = 1.21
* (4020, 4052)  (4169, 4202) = 1.03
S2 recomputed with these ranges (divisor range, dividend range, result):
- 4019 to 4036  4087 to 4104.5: 0.80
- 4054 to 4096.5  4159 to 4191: 1.02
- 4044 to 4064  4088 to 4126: 0.87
